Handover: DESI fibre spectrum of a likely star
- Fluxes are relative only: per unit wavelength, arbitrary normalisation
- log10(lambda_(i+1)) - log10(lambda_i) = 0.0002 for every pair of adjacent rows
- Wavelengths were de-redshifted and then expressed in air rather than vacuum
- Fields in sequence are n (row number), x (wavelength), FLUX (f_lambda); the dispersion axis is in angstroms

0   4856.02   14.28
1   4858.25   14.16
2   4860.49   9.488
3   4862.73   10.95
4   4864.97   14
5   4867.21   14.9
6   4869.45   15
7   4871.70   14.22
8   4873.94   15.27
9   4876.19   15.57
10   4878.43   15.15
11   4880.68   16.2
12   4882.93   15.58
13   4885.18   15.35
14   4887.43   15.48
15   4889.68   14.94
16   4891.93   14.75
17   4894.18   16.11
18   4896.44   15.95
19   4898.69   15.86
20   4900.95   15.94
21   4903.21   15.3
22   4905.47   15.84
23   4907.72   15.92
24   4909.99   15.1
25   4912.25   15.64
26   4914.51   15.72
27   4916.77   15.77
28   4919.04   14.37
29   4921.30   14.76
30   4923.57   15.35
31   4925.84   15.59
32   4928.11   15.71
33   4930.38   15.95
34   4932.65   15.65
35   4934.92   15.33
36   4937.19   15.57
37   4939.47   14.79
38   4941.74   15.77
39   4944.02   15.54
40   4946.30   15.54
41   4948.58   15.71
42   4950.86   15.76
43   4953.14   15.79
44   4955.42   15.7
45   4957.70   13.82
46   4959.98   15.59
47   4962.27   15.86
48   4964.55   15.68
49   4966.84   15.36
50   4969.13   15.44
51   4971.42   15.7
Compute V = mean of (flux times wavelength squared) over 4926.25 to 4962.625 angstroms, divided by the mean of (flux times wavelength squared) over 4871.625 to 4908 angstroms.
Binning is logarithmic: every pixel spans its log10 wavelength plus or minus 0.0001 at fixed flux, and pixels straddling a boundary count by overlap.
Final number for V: 1.0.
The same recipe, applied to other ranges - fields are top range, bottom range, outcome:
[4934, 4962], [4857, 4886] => 1.11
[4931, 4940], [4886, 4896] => 1.02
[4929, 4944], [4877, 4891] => 1.03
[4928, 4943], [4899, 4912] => 1.01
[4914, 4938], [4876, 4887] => 1.01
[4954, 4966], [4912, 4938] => 1.01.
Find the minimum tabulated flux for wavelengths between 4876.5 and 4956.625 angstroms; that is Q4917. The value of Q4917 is 14.37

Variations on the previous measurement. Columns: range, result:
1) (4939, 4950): 14.79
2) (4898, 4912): 15.1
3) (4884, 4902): 14.75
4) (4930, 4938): 15.33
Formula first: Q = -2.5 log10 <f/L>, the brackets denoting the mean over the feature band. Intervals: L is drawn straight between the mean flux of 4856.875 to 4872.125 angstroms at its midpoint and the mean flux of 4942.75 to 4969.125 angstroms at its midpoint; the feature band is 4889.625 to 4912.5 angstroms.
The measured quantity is -0.11 mag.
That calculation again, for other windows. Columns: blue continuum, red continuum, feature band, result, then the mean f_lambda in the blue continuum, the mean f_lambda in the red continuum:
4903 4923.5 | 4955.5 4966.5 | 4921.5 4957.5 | -0.01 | 15.4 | 15.3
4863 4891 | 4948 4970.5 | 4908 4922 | 0.00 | 15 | 15.5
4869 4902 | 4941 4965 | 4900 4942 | 0.00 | 15.4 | 15.5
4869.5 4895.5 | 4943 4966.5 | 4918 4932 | 0.01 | 15.3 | 15.5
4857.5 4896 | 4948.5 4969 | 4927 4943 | -0.02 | 14.6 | 15.5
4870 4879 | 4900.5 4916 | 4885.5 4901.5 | -0.01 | 15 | 15.6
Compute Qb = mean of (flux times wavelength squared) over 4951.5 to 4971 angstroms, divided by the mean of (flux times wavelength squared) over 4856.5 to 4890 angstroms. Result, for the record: 1.11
